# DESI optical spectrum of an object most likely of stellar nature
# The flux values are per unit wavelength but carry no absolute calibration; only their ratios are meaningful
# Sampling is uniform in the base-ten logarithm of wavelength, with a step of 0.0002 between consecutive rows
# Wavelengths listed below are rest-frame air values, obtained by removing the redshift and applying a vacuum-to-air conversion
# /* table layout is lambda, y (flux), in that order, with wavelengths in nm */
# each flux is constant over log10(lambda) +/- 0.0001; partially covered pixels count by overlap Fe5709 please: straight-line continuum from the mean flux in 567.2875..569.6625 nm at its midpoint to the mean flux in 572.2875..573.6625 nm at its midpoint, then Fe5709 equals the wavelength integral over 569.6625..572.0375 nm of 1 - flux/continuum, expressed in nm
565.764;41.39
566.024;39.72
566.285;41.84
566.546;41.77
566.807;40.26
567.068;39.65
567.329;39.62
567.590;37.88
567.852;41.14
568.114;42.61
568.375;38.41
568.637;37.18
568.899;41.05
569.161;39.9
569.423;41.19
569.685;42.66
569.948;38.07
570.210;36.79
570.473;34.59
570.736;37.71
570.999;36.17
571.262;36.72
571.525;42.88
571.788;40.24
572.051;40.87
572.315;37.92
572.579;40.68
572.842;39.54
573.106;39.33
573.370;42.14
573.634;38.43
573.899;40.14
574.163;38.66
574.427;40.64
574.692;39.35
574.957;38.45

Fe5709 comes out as 0.096 nm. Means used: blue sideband 40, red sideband 39.9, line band 38.4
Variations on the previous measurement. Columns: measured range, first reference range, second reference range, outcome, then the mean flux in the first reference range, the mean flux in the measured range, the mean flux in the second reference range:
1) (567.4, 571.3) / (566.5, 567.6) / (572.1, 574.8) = 0.10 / 39.9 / 38.9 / 39.7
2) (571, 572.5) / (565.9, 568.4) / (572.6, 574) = 0.02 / 40.4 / 39.4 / 40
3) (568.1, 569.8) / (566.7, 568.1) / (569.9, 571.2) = -0.09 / 39.9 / 40.3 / 36.6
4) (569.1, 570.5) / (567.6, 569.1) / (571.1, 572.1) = 0.03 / 39.9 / 39.1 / 40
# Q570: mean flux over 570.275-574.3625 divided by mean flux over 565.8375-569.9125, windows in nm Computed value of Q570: 0.97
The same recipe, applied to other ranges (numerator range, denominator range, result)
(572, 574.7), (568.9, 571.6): 1.03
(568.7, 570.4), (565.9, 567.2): 0.98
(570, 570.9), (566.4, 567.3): 0.90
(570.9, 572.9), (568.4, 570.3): 1.00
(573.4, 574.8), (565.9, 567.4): 0.98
